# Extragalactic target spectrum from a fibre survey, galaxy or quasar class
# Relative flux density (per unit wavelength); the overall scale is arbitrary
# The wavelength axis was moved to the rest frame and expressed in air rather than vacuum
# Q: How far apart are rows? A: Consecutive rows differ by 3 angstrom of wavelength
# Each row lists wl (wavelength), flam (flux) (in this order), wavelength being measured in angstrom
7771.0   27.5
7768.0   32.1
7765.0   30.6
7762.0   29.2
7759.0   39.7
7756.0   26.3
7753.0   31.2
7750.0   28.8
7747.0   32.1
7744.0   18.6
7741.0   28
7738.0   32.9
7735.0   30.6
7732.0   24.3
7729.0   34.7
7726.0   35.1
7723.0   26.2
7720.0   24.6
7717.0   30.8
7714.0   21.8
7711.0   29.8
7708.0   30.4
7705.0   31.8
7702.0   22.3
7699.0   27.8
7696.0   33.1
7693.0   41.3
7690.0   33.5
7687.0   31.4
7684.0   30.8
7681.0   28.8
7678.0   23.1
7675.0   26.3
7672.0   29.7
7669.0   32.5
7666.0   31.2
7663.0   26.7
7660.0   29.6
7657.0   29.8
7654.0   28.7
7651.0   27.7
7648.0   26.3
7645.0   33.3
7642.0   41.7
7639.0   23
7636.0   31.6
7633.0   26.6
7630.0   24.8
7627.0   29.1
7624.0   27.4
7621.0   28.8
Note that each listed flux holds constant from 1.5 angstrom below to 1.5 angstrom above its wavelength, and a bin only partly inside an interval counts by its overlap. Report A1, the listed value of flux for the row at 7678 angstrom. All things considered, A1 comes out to 23.1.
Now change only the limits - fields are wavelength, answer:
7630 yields 24.8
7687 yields 31.4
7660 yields 29.6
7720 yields 24.6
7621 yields 28.8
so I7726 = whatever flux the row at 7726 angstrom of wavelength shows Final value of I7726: 35.1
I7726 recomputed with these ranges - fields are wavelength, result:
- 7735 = 30.6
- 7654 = 28.7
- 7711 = 29.8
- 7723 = 26.2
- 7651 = 27.7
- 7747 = 32.1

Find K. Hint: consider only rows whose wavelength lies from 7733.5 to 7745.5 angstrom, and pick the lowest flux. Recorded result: 18.6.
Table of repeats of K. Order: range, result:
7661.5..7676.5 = 26.3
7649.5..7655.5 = 27.7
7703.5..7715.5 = 21.8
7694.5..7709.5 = 22.3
